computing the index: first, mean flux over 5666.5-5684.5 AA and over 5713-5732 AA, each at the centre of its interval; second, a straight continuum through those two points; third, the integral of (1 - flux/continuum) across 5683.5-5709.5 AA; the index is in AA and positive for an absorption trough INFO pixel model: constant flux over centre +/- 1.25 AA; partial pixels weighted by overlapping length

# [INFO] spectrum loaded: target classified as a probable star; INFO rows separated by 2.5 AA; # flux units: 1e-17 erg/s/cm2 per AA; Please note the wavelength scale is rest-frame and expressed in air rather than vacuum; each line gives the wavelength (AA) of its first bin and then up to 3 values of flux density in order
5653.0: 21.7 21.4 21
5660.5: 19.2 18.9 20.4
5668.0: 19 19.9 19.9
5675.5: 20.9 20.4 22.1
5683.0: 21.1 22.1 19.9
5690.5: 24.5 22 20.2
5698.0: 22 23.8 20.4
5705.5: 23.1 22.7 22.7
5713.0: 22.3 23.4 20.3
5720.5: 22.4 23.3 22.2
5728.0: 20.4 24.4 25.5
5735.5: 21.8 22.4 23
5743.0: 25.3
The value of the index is -0.9 AA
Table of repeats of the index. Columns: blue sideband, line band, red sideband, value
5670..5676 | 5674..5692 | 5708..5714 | -0.64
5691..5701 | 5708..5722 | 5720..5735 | 0.21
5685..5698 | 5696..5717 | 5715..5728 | -0.51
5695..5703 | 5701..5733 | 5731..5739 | 0.26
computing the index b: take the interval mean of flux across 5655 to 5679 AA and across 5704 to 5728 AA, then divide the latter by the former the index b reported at 1.11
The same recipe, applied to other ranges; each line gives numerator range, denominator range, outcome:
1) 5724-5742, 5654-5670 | 1.14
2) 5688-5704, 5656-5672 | 1.11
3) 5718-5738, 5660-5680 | 1.14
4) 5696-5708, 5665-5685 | 1.08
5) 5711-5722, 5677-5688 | 1.04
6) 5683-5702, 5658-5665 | 1.12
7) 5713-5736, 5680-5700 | 1.04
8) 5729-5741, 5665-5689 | 1.14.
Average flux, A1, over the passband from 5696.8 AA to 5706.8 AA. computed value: 22.3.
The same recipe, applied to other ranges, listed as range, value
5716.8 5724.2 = 22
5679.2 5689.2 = 21.3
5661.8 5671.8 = 19.6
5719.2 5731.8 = 22.5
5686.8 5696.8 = 21.7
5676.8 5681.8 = 21.3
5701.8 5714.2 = 22.2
